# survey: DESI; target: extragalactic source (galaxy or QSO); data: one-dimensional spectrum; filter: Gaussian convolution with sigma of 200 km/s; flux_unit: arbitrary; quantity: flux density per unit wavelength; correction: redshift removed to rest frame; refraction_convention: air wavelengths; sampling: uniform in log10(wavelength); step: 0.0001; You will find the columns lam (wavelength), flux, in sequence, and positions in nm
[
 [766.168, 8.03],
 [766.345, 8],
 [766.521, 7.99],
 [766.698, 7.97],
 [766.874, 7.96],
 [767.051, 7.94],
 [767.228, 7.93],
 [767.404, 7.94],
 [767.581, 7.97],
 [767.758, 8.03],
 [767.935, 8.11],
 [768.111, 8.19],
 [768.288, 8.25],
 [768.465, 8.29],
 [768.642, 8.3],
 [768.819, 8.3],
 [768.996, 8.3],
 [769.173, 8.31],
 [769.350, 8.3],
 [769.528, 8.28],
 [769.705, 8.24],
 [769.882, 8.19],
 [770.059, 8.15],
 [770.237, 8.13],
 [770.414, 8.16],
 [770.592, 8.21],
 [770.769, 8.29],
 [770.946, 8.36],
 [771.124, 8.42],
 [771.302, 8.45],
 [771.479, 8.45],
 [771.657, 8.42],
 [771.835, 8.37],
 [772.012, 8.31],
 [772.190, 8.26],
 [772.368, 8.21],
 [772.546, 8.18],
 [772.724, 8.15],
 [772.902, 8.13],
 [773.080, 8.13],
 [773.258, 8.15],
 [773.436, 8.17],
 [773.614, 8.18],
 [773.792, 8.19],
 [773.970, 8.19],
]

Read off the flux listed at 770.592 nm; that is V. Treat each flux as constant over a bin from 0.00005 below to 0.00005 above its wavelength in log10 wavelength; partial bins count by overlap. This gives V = 8.21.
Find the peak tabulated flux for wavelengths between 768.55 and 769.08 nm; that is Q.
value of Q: 8.3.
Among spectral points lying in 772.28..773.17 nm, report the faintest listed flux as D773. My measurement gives 8.13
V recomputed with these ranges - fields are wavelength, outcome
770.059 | 8.15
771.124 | 8.42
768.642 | 8.3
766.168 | 8.03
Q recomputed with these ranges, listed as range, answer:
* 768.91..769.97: 8.31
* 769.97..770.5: 8.16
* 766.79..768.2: 8.19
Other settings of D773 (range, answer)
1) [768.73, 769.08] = 8.3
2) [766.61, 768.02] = 7.93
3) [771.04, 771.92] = 8.37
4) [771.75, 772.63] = 8.18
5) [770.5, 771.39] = 8.21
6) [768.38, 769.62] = 8.28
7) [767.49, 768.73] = 7.97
